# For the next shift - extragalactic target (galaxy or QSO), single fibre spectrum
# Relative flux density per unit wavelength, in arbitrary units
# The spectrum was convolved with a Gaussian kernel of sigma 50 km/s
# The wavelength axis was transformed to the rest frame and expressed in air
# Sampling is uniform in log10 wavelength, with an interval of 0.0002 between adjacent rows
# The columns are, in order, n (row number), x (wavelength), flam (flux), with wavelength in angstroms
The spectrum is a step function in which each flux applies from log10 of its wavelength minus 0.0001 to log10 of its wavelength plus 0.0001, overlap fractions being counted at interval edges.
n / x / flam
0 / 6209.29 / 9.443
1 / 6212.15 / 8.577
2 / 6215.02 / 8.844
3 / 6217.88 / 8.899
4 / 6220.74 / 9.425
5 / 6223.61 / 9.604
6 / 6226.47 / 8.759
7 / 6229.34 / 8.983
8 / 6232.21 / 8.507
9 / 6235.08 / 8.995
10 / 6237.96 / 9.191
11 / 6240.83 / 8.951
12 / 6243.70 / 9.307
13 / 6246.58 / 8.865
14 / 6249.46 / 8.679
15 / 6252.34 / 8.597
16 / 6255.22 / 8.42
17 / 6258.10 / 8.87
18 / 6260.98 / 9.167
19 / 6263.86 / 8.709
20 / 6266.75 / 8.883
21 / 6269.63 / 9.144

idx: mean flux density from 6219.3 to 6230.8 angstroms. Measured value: 9.19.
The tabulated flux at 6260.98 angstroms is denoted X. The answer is 9.167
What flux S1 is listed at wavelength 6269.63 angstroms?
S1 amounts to 9.144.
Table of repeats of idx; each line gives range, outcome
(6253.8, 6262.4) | 8.82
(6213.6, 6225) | 9.19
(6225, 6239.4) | 8.89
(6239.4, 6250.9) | 8.95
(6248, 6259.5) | 8.64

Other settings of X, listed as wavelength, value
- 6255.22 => 8.42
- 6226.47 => 8.759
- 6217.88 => 8.899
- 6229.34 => 8.983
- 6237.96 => 9.191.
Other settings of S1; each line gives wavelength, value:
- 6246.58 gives 8.865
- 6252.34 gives 8.597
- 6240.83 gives 8.951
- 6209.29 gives 9.443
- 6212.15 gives 8.577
